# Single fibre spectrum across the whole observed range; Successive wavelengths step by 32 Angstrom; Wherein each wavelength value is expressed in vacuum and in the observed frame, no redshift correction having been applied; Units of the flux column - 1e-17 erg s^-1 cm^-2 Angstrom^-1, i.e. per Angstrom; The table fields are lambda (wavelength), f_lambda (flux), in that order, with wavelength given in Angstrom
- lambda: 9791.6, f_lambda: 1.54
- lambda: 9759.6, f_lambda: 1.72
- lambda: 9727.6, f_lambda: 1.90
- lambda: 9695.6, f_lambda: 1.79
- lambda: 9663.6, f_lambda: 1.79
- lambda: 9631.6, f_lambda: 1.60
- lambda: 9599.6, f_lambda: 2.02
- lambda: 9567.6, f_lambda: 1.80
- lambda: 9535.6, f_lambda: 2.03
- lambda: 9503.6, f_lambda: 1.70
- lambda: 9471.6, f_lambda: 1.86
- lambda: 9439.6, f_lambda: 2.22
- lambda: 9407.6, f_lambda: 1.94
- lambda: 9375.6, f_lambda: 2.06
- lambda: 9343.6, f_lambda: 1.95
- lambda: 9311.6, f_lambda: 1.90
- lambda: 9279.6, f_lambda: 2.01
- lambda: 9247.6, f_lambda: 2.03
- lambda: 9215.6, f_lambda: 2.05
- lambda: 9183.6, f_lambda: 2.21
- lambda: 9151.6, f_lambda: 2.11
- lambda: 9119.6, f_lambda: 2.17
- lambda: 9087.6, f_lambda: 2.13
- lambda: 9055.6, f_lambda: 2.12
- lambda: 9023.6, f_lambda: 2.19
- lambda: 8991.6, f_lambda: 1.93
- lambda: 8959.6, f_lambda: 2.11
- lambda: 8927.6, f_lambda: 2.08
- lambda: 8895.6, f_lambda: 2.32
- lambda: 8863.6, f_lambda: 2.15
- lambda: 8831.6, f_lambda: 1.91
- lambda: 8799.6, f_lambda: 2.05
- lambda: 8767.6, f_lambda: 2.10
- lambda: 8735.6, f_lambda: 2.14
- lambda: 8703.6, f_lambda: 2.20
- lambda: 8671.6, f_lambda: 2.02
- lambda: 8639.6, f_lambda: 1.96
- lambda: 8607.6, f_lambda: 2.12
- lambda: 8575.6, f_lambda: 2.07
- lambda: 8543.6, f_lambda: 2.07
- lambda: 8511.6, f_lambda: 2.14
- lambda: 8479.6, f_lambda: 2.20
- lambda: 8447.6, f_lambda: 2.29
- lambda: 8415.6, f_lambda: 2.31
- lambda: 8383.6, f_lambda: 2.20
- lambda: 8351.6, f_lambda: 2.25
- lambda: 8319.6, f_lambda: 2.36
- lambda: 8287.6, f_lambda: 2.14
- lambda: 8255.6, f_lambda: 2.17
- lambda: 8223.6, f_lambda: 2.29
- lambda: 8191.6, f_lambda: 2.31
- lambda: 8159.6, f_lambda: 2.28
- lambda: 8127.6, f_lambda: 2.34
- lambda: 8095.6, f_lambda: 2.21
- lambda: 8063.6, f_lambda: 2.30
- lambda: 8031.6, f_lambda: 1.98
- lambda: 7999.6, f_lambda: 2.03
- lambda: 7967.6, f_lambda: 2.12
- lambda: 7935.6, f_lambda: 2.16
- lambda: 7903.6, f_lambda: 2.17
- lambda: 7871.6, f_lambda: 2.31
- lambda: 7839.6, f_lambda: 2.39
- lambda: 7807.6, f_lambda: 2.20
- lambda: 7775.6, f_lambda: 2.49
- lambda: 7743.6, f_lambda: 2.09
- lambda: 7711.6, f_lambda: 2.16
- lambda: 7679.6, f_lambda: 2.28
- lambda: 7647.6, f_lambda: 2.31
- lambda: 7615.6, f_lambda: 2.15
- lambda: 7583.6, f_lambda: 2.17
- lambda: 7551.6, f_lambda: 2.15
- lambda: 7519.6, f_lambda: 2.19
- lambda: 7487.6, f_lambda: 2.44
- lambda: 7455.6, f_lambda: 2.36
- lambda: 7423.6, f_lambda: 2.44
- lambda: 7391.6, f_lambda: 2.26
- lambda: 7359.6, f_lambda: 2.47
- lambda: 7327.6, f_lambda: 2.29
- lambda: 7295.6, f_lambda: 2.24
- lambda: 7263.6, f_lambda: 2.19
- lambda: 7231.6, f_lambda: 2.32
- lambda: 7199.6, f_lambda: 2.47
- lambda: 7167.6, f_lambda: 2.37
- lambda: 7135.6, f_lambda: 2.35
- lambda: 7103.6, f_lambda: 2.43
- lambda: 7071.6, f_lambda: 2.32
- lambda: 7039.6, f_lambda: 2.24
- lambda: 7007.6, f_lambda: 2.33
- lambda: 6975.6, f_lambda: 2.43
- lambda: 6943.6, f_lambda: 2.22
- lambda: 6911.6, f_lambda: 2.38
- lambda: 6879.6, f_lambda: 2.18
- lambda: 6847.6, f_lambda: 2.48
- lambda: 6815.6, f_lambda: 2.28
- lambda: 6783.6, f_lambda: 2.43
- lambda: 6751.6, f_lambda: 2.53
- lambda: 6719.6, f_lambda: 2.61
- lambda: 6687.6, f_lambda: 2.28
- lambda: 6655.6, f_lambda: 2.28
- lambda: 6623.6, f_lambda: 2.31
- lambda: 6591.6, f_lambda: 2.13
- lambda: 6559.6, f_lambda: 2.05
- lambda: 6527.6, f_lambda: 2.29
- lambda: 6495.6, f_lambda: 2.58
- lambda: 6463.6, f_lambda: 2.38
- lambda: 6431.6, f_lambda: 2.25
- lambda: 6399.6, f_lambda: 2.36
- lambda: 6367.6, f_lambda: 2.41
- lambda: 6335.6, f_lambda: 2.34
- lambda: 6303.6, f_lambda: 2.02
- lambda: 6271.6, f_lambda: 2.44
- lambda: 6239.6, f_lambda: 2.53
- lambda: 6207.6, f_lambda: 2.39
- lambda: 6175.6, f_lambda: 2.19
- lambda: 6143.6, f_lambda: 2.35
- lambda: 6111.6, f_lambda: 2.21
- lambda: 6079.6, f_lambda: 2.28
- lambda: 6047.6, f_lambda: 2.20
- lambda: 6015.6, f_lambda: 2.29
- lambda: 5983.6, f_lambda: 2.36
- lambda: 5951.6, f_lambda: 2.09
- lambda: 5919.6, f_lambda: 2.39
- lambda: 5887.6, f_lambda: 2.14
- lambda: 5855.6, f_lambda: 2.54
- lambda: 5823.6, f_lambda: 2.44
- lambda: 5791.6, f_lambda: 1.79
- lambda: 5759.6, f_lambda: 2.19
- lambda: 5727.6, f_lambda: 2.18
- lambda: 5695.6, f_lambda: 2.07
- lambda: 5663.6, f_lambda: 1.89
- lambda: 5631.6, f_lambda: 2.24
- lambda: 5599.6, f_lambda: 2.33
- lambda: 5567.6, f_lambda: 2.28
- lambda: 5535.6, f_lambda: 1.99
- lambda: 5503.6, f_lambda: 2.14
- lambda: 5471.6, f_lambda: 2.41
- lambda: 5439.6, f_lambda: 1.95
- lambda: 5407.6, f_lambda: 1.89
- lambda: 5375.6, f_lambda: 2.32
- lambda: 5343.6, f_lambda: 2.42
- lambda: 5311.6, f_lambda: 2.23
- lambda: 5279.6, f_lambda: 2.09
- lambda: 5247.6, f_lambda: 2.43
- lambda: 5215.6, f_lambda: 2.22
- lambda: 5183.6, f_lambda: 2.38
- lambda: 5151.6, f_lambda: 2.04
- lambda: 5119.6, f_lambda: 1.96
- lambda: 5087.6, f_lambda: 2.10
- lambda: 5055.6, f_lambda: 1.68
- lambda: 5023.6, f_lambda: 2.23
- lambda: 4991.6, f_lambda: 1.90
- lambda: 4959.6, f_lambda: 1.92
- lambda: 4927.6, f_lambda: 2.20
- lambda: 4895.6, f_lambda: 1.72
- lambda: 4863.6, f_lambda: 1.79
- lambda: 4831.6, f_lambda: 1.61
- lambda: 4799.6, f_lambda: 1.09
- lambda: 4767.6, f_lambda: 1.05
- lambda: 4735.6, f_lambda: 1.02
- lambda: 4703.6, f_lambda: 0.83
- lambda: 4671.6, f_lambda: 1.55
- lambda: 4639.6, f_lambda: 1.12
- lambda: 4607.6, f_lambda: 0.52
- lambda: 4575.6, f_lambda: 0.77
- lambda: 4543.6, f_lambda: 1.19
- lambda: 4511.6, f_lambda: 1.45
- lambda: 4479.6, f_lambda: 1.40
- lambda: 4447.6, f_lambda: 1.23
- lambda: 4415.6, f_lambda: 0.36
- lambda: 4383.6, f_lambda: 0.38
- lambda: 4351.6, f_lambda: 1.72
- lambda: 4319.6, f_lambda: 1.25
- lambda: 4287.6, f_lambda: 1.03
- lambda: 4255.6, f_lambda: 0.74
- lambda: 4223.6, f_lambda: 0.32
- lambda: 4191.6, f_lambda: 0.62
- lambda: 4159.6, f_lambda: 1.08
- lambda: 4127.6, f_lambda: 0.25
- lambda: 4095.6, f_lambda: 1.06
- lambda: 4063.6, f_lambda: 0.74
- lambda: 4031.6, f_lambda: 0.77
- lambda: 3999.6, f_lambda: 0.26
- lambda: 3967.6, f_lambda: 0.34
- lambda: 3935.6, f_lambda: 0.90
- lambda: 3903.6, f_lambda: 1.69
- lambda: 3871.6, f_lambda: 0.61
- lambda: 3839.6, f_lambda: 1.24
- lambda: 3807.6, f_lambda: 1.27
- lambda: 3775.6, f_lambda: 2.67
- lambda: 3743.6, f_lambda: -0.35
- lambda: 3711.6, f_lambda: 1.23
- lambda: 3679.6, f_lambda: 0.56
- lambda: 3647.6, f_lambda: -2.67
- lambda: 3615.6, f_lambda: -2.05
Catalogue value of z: 0.113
